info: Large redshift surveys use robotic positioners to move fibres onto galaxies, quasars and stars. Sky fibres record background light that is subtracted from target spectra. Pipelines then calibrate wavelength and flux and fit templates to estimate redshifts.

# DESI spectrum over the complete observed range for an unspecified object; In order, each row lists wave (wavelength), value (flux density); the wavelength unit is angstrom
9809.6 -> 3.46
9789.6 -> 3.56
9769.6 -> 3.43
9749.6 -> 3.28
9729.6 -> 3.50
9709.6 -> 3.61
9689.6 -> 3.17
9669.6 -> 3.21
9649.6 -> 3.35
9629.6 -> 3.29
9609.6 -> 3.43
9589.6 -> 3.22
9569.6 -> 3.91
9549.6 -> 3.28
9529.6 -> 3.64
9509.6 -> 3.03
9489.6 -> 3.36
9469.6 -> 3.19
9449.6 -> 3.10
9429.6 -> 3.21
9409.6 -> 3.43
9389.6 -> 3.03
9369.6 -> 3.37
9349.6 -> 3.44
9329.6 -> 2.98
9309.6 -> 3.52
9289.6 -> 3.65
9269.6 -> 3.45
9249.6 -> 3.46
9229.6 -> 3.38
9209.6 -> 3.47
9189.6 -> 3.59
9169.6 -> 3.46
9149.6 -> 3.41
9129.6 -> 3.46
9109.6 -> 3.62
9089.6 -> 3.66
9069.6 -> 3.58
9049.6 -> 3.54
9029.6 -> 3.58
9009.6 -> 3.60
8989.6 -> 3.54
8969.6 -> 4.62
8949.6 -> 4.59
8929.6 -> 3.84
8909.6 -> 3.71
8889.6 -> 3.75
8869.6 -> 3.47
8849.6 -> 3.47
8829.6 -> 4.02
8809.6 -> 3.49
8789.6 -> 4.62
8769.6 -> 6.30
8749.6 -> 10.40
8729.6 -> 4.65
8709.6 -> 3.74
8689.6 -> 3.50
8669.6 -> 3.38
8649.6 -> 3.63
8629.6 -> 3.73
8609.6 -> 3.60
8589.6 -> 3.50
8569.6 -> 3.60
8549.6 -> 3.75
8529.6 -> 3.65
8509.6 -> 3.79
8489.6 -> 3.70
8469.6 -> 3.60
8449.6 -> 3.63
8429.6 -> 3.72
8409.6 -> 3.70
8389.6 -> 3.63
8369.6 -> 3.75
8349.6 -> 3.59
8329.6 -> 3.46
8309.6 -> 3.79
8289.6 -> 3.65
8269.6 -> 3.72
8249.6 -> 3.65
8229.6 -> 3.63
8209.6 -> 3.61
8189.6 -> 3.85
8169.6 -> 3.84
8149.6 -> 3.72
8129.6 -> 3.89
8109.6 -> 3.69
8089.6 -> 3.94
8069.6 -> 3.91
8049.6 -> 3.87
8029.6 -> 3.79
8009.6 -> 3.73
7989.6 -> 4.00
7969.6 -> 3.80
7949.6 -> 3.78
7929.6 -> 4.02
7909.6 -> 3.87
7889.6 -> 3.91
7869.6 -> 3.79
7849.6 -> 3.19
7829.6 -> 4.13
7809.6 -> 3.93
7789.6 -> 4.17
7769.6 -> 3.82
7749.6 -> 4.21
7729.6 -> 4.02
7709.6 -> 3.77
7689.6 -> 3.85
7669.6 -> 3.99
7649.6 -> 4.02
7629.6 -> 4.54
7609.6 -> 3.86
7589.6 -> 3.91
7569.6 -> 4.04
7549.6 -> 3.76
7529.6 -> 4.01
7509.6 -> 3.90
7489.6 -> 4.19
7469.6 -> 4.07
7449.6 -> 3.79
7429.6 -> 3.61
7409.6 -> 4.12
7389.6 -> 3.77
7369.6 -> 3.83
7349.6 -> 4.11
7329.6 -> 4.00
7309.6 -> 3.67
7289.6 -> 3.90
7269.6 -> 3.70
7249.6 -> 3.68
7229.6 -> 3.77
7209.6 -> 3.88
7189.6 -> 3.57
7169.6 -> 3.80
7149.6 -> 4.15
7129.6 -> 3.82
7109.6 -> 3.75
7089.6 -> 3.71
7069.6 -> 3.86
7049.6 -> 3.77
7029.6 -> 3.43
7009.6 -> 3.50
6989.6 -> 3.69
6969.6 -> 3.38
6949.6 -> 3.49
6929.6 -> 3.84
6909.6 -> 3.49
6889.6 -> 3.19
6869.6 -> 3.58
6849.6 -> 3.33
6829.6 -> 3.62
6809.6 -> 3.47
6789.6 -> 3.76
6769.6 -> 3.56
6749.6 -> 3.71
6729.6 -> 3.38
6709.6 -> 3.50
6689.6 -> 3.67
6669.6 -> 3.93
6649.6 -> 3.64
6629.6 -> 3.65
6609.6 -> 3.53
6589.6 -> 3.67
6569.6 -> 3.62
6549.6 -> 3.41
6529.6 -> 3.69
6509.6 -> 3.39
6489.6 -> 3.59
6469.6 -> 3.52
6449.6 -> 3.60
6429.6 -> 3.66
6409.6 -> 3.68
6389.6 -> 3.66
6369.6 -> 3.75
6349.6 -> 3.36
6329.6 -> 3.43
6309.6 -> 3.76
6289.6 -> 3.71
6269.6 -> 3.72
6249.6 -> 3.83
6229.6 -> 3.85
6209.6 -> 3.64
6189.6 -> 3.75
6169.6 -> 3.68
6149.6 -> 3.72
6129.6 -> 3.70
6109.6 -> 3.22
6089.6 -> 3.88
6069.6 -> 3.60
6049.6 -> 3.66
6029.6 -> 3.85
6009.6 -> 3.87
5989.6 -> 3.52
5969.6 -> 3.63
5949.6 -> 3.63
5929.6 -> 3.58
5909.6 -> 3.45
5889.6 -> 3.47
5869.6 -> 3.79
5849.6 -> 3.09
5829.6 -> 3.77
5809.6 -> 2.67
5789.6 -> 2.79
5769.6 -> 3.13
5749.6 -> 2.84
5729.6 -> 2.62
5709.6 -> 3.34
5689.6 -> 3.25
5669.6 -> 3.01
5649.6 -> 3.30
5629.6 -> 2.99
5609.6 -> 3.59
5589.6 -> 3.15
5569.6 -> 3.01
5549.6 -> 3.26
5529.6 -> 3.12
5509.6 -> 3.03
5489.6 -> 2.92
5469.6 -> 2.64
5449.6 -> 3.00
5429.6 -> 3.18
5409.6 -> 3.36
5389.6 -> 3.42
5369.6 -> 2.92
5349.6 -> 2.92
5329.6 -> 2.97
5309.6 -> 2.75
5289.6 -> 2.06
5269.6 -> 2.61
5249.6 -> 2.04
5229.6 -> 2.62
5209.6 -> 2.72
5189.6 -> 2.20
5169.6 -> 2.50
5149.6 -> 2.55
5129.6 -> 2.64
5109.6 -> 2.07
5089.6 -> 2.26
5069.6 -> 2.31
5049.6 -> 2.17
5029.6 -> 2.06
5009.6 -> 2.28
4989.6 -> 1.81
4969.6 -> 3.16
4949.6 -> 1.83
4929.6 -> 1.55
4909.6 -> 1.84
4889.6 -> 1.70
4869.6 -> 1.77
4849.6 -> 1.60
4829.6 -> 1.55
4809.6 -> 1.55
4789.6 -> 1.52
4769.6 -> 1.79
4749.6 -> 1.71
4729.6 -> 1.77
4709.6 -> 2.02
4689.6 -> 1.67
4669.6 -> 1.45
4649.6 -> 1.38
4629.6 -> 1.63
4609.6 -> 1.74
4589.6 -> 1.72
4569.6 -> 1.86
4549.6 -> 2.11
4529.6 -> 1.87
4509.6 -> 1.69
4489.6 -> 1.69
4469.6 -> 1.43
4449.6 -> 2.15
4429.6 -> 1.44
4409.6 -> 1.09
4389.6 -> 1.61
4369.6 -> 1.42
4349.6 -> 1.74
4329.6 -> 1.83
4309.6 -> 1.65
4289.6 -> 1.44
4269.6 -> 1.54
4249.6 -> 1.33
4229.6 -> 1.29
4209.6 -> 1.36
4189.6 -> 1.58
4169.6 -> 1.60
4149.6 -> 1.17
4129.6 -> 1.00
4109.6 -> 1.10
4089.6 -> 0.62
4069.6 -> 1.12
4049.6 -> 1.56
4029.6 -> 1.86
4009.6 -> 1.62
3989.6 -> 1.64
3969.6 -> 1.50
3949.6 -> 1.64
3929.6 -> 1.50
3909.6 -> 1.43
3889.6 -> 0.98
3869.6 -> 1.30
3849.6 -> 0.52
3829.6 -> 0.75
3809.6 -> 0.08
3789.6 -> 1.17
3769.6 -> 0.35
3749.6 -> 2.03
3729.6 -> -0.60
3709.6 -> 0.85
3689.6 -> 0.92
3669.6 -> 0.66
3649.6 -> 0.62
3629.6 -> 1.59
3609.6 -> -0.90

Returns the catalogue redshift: 0.33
